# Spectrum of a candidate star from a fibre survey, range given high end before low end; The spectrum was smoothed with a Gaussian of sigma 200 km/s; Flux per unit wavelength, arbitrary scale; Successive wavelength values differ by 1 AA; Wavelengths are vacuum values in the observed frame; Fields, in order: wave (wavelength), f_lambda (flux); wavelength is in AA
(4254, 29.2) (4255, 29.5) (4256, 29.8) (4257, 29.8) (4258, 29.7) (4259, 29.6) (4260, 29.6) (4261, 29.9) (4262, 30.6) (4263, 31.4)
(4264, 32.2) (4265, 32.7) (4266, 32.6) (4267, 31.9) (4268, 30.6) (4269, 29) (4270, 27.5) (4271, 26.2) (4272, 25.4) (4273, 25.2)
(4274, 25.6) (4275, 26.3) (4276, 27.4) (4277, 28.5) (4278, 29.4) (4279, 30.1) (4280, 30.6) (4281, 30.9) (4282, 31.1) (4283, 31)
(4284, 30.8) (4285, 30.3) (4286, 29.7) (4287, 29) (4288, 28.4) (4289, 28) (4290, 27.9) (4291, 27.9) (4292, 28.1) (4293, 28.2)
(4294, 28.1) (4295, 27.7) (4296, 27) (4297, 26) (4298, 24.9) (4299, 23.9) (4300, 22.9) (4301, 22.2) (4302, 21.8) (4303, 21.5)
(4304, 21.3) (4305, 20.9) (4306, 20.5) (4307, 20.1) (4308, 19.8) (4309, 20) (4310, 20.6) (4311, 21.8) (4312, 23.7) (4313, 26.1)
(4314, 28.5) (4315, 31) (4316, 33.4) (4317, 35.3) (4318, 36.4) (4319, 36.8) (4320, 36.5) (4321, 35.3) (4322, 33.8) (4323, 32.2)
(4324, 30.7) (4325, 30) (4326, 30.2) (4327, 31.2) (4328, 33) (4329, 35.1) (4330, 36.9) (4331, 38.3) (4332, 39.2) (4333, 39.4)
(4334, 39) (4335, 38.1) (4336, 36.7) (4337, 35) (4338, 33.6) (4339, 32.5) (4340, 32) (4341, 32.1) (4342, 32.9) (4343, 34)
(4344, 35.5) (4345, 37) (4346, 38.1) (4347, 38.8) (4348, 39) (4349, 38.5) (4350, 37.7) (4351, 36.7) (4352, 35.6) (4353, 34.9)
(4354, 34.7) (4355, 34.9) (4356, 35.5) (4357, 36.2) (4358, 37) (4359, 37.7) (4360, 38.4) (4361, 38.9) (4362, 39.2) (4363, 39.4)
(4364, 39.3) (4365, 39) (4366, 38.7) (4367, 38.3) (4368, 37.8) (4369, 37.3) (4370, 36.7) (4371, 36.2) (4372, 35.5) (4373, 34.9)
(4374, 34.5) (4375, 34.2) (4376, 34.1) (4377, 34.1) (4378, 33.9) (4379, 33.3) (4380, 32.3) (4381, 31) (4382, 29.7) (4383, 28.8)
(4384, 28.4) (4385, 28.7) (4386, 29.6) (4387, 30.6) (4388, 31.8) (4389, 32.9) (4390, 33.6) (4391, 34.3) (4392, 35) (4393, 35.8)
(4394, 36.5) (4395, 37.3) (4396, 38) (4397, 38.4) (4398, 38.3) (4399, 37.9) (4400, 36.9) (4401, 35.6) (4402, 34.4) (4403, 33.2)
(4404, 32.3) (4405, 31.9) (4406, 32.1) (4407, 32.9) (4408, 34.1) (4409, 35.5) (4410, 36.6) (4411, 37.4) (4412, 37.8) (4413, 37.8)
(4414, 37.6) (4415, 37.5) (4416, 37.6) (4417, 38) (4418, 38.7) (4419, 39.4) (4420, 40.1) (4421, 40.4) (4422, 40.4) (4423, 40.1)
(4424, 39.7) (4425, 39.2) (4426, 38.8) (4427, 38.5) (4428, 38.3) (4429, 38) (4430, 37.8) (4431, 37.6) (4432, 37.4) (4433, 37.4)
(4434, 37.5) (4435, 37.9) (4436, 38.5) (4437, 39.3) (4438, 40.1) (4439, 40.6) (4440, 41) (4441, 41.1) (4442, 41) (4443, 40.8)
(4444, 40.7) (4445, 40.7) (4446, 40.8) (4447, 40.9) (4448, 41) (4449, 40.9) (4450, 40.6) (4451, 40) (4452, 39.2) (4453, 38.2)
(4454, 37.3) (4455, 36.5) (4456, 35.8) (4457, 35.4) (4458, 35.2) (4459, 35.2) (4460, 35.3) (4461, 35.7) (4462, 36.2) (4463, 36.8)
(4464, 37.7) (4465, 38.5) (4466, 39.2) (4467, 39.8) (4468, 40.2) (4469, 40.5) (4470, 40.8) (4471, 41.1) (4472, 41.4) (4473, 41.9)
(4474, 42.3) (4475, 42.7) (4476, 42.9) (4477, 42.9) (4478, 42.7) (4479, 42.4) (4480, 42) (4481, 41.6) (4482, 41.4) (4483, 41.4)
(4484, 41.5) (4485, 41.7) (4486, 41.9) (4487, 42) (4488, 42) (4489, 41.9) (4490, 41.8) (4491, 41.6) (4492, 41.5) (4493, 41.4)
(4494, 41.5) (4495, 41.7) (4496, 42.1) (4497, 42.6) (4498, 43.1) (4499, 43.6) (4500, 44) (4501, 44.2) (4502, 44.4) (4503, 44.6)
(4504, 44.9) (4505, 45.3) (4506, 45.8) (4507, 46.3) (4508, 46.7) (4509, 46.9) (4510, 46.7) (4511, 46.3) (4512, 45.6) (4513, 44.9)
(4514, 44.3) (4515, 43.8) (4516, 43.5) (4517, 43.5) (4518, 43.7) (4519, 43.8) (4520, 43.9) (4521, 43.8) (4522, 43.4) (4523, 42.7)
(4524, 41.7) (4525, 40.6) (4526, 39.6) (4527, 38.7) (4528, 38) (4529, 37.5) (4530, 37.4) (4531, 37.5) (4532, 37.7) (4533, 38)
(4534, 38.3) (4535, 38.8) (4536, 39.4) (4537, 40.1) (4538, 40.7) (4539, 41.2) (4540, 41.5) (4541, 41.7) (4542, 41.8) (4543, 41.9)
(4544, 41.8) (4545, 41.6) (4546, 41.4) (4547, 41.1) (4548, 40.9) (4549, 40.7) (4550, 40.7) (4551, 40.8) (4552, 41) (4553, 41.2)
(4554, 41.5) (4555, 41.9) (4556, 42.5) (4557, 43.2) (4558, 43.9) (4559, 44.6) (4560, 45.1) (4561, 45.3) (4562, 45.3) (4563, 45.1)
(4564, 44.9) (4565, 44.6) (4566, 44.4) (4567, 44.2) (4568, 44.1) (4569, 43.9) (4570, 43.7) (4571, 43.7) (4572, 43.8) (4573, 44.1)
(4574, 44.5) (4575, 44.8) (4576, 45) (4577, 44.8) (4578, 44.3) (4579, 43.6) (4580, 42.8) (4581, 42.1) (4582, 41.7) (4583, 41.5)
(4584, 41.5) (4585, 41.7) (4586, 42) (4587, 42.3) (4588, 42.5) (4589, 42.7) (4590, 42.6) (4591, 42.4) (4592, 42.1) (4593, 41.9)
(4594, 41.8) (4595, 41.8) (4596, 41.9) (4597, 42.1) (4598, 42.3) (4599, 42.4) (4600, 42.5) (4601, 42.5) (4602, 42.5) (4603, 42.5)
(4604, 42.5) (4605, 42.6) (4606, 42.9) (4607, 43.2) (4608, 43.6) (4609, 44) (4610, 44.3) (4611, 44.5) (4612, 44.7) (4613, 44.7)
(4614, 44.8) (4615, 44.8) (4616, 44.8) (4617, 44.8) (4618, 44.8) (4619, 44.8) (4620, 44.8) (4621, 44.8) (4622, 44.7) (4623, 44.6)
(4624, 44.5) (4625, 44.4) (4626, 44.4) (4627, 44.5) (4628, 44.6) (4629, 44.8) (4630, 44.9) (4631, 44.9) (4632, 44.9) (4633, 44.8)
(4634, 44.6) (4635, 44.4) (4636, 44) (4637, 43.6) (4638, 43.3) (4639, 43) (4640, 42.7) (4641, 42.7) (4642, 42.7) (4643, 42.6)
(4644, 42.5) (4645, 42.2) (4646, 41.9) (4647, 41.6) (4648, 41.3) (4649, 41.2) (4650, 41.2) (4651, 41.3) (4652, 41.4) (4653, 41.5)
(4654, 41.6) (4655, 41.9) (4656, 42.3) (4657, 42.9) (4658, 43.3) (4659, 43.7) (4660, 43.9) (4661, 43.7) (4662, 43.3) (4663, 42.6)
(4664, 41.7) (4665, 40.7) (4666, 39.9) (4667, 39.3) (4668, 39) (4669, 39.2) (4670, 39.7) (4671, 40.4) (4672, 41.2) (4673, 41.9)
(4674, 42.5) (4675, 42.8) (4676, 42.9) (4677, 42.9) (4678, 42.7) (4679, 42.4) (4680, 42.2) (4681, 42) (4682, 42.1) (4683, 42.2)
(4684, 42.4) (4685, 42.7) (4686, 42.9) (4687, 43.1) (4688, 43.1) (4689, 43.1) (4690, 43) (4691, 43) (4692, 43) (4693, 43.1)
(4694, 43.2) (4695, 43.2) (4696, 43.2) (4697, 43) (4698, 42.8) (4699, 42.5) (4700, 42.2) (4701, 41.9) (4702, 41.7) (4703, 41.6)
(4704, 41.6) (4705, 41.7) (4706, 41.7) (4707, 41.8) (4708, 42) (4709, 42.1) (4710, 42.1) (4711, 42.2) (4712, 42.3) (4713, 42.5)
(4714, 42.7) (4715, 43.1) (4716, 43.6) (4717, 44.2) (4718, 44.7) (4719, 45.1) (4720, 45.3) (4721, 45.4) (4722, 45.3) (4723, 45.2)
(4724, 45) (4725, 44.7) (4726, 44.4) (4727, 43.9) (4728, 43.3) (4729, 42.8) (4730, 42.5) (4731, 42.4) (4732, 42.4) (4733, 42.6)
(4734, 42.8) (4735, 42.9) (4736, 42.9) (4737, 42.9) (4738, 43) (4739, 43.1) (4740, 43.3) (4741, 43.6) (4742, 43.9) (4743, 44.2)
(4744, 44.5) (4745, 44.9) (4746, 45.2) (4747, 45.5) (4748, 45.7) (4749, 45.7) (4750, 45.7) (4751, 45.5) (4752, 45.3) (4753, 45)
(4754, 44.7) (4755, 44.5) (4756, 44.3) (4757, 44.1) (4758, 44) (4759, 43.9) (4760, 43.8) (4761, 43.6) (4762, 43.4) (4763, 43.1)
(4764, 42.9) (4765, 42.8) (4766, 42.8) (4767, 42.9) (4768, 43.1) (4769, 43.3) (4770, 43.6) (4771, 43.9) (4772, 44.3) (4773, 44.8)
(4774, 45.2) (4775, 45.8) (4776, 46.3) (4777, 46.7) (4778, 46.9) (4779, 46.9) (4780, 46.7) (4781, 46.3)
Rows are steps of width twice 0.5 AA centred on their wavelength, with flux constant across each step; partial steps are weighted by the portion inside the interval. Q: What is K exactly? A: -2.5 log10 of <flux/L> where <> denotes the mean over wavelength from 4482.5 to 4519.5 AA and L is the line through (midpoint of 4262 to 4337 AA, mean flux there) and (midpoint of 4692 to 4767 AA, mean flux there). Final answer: -0.21 mag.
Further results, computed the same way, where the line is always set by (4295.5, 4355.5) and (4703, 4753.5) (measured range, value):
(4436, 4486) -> -0.13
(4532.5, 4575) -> -0.11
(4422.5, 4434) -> -0.12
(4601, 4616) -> -0.10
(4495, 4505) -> -0.19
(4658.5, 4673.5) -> 0.01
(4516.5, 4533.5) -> -0.09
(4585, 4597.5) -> -0.07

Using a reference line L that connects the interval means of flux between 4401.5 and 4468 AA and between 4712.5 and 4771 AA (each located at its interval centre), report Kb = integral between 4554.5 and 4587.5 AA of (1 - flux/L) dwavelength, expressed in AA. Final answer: -2.5 AA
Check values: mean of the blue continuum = 38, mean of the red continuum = 43.9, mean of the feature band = 43.7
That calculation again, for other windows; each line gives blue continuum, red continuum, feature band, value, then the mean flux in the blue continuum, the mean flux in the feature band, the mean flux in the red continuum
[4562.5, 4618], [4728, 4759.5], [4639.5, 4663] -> 0.7 AA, 43.3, 42.3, 44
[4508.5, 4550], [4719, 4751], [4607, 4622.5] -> -0.7 AA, 41.6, 44.5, 44.1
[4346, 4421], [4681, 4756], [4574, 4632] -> -3.9 AA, 35.7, 43.5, 43.4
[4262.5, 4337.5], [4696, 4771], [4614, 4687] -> -3.7 AA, 29.3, 42.9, 43.5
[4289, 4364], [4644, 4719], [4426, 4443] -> -1.9 AA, 31.7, 38.9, 42.2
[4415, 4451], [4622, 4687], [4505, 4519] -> -1.6 AA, 39.4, 45.2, 42.6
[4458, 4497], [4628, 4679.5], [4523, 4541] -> 0.8 AA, 40.6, 39.4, 42.4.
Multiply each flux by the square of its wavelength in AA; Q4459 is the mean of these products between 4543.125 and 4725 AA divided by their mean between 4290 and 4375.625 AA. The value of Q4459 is 1.51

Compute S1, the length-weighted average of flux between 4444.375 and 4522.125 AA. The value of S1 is 41.6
